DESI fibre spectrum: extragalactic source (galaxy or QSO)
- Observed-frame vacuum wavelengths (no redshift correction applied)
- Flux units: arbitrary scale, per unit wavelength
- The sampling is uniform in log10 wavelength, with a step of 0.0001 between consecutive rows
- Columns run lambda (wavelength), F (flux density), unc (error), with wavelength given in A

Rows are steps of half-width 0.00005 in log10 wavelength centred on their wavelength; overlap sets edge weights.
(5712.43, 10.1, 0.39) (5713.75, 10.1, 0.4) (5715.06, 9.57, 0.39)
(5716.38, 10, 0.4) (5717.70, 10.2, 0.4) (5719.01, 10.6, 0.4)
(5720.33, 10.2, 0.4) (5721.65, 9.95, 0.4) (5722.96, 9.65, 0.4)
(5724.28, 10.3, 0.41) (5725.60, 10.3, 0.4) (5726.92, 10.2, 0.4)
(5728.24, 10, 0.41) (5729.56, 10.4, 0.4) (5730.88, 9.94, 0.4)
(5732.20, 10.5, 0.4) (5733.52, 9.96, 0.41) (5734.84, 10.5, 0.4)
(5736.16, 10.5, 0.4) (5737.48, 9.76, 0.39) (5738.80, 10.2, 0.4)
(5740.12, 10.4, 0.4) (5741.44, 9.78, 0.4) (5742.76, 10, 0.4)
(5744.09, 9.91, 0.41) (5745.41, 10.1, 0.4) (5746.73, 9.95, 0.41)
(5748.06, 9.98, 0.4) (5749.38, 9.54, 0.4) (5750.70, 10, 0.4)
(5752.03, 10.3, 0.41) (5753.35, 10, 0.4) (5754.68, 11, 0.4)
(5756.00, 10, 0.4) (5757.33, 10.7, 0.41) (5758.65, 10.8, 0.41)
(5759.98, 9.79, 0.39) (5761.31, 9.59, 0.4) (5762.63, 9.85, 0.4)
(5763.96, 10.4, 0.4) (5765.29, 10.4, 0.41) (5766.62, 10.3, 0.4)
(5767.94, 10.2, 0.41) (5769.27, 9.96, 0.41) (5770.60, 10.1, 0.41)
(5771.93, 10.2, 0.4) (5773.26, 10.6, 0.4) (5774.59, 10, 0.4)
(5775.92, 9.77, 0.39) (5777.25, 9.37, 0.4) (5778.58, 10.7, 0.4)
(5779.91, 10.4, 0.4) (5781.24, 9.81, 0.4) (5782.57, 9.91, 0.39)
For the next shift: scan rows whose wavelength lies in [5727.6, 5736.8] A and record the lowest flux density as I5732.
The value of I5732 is 9.94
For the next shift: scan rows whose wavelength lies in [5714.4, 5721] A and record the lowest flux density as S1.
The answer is 9.57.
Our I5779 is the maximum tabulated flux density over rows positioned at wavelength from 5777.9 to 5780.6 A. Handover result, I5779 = 10.7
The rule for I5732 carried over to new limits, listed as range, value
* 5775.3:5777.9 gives 9.37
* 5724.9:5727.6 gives 10.2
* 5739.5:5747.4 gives 9.78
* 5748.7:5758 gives 9.54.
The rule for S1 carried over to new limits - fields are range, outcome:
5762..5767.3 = 9.85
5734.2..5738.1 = 9.76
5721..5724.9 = 9.65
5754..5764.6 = 9.59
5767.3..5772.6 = 9.96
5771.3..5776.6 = 9.77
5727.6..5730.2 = 10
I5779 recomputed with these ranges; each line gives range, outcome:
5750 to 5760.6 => 11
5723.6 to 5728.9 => 10.3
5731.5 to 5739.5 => 10.5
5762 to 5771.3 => 10.4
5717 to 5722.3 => 10.6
